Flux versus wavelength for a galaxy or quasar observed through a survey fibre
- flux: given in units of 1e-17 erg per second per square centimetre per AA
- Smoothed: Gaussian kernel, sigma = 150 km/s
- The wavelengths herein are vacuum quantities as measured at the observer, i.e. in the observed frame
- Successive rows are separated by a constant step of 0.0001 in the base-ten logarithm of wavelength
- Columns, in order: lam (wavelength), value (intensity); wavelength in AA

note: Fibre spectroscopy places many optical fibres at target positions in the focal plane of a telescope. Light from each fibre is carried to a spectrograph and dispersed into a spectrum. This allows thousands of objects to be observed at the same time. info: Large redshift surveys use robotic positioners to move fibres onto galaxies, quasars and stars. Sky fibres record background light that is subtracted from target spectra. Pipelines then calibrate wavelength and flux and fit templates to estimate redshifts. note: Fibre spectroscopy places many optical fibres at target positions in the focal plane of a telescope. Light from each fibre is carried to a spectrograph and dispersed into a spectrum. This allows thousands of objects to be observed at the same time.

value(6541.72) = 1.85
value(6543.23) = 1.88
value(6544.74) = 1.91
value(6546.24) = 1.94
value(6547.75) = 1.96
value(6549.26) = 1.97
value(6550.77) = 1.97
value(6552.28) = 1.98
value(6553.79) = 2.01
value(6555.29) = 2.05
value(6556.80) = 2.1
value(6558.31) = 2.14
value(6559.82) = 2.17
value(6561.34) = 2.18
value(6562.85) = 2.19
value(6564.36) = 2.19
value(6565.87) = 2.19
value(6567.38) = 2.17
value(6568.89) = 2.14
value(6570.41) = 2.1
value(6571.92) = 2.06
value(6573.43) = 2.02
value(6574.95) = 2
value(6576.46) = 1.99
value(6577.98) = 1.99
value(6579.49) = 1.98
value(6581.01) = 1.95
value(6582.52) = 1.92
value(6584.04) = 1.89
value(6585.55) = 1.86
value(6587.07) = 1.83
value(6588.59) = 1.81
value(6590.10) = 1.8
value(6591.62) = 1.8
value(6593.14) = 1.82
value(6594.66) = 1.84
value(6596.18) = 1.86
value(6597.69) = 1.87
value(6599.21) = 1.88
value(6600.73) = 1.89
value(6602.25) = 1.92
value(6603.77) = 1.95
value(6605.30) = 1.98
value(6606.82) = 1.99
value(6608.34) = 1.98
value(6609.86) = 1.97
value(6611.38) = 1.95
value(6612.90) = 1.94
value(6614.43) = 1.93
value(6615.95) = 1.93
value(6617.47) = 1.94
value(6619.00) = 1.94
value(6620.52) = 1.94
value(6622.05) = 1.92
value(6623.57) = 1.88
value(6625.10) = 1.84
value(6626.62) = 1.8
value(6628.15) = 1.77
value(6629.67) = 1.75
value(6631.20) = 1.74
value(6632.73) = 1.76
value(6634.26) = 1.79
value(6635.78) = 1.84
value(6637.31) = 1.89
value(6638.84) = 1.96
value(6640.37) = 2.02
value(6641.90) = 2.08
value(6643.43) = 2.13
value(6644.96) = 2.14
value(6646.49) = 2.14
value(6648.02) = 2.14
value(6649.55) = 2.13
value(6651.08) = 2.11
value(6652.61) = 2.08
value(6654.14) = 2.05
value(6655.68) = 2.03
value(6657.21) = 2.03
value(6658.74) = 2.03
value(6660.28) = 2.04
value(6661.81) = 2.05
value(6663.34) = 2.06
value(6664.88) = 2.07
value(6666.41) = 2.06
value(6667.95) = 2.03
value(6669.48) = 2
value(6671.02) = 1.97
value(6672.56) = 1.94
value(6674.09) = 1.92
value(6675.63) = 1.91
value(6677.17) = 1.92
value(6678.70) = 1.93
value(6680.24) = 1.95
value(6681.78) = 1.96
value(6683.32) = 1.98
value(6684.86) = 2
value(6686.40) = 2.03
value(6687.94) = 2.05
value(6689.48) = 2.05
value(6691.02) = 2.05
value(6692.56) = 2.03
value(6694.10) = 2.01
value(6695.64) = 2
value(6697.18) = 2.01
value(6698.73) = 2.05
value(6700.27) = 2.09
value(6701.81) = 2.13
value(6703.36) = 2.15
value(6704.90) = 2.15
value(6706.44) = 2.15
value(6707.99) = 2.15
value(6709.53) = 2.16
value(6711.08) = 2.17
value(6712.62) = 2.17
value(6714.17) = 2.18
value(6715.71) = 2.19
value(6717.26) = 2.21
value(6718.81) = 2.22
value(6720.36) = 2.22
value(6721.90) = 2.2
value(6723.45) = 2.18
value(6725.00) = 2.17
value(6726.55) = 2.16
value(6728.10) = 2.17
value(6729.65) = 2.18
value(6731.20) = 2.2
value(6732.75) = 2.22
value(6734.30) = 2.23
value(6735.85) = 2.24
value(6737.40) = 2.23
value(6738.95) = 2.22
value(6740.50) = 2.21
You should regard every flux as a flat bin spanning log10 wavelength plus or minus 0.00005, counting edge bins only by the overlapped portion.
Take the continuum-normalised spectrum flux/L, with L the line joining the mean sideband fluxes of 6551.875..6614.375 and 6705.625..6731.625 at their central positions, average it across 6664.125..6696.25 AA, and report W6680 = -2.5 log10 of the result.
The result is 0.07 mag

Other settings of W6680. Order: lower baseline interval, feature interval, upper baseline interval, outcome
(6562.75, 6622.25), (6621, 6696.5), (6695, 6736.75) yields 0.05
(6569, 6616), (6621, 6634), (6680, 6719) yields 0.10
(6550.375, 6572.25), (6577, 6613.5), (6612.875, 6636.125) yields 0.04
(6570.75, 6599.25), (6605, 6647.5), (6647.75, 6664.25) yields 0.04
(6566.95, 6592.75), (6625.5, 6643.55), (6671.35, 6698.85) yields 0.06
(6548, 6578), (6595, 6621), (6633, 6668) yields 0.07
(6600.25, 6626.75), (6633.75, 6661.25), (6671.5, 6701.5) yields -0.04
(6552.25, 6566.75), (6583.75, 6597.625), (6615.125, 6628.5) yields 0.10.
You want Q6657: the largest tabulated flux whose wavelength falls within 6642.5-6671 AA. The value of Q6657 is 2.14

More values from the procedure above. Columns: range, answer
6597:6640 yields 1.99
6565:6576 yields 2.19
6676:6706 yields 2.15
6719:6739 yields 2.24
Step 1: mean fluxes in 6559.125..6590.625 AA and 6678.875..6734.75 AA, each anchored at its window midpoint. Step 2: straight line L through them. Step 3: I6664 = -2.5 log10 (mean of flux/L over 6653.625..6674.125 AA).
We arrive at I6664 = 0.032 mag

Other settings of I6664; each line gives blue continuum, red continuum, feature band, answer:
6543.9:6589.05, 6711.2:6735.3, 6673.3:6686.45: 0.103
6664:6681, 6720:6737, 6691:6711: -0.002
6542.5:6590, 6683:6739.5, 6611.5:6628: 0.086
